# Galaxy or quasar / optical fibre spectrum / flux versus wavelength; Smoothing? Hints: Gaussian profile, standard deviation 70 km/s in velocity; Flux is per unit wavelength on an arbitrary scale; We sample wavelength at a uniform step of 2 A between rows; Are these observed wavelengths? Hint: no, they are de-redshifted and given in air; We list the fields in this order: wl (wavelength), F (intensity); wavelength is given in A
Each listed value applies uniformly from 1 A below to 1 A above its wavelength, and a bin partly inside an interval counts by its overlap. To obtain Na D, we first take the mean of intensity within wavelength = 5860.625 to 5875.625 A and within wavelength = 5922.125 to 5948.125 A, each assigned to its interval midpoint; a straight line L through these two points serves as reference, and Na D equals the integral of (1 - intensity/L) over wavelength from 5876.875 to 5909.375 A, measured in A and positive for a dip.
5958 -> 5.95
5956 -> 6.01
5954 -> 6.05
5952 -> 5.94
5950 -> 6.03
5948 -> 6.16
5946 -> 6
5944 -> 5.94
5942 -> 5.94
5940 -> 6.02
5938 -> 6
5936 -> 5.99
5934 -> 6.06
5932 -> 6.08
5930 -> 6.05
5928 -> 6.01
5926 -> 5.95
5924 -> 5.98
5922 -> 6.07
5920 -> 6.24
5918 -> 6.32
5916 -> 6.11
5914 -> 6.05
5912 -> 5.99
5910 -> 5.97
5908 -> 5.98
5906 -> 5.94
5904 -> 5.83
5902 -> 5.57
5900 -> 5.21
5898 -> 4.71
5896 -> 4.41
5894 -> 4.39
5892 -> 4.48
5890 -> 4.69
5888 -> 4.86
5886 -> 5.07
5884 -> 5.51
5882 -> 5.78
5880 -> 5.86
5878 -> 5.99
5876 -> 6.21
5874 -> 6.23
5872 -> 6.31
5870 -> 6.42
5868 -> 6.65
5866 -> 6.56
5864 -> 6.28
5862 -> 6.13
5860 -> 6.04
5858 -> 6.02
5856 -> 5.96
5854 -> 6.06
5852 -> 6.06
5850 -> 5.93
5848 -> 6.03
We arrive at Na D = 4.9 A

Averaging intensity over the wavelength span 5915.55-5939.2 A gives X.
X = 6.07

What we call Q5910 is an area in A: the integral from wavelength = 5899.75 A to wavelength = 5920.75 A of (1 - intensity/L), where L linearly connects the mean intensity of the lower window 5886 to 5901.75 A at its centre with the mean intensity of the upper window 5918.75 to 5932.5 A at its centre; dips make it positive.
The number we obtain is -2.1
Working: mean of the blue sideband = 4.75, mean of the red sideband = 6.06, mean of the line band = 5.95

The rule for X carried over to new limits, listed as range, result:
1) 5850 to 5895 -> 5.8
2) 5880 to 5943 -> 5.66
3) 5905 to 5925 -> 6.06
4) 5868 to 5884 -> 6.11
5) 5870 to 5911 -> 5.47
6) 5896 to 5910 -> 5.49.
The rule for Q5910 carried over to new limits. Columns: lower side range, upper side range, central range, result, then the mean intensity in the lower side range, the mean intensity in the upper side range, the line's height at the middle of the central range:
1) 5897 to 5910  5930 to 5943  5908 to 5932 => -1.1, 5.57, 6.02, 5.8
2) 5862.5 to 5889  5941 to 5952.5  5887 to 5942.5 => 3.0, 5.98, 6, 5.99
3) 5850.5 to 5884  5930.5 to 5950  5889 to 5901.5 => 2.9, 6.14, 6.02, 6.09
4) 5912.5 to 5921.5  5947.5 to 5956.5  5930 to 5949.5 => 0.2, 6.16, 6.03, 6.08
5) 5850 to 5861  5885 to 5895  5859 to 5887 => -3.8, 6.02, 4.7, 5.35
